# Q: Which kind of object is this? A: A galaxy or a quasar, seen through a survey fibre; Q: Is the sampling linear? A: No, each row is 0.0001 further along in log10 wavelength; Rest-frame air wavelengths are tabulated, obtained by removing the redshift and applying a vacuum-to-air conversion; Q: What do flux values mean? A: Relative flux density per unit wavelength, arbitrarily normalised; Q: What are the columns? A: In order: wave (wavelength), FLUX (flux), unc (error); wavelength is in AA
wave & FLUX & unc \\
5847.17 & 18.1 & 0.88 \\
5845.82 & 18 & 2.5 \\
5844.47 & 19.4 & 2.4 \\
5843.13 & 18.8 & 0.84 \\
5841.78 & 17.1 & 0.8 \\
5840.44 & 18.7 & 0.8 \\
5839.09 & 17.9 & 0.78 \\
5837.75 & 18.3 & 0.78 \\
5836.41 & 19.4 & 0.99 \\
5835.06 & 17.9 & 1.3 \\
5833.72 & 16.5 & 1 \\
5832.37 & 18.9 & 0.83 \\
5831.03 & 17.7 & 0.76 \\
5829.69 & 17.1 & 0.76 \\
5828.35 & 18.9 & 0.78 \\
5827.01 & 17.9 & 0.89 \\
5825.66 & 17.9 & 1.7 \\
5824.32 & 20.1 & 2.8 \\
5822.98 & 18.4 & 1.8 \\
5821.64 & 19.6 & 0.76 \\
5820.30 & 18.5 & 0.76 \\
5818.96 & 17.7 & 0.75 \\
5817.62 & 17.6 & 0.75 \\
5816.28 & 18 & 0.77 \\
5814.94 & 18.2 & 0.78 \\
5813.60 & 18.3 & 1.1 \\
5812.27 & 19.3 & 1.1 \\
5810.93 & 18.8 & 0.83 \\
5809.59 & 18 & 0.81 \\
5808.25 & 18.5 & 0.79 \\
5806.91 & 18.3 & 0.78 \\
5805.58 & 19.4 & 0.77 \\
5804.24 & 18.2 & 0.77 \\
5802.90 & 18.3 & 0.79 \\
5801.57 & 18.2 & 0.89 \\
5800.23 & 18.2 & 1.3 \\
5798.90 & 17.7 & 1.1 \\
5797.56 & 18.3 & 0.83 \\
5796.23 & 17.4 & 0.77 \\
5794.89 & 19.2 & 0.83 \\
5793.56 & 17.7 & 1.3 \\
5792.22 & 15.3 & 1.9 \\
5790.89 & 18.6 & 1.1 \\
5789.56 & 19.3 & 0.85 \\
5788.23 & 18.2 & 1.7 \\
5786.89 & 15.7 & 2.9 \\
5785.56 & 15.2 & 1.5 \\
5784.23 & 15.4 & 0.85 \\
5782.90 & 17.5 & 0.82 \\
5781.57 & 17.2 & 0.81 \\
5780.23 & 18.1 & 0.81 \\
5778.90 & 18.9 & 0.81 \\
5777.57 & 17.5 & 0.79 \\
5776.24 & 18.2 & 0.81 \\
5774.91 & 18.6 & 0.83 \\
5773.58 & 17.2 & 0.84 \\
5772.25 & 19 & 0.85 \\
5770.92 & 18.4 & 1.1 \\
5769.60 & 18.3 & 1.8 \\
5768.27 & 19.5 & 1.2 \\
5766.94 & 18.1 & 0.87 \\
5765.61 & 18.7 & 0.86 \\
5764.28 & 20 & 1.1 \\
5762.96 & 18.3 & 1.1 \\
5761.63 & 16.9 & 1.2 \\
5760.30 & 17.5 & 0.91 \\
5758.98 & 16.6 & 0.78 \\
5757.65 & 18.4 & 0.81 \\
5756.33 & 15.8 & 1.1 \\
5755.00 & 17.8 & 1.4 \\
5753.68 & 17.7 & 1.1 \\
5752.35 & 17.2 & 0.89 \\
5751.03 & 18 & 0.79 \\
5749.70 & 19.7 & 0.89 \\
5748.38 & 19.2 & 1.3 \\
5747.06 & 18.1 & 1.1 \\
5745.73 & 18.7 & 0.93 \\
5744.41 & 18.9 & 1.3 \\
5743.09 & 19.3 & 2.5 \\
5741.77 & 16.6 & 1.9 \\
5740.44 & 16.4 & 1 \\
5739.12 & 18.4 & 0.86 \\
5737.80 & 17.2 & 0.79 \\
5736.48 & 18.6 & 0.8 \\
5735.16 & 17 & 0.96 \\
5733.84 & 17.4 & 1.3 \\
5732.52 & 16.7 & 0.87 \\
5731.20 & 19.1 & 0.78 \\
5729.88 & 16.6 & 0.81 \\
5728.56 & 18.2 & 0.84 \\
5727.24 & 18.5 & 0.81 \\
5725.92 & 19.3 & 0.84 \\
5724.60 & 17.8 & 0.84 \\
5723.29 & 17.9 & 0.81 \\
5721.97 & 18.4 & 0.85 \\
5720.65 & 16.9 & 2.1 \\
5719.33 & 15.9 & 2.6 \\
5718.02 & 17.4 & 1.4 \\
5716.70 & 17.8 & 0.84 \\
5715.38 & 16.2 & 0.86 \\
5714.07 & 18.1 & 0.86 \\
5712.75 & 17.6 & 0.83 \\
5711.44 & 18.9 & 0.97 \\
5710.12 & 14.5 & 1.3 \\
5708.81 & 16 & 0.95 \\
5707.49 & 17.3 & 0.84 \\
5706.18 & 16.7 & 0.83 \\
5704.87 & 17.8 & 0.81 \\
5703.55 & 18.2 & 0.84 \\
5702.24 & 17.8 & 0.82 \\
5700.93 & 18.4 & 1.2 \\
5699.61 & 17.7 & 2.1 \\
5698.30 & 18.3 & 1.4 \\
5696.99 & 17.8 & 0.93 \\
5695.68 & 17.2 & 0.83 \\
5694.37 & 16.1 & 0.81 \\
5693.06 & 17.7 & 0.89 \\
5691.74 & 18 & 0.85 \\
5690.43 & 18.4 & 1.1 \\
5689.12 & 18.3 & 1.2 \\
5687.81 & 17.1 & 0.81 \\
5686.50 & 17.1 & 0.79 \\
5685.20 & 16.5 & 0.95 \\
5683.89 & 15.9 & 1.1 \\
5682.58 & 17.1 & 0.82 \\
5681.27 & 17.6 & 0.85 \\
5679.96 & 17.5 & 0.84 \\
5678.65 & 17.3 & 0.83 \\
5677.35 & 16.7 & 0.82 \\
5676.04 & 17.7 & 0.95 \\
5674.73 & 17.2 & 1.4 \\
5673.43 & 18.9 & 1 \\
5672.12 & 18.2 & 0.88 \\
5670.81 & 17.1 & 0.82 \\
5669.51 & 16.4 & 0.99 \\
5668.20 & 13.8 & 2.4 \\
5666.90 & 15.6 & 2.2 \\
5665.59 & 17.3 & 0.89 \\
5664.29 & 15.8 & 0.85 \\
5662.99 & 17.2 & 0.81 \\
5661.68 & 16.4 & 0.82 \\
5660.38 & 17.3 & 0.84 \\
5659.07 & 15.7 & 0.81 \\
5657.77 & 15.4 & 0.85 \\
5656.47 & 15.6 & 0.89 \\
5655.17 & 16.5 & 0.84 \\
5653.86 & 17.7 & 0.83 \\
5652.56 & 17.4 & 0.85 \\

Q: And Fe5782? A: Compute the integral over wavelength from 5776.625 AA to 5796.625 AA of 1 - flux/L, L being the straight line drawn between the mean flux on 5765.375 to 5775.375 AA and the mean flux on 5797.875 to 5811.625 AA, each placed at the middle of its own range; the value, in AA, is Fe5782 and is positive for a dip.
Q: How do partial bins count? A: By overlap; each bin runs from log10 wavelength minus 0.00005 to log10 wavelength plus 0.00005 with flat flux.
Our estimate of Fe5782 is 1.1 AA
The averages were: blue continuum 18.5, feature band 17.4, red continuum 18.4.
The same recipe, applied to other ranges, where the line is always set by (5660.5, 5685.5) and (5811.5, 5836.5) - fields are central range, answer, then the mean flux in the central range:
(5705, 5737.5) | -0.2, 17.5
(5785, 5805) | 0.3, 17.7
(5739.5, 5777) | -0.9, 18.1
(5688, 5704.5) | -0.7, 17.8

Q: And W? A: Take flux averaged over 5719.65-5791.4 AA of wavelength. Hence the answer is 17.9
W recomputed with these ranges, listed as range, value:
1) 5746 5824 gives 18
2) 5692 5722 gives 17.3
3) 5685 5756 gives 17.7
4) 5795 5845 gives 18.3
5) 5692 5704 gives 17.7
